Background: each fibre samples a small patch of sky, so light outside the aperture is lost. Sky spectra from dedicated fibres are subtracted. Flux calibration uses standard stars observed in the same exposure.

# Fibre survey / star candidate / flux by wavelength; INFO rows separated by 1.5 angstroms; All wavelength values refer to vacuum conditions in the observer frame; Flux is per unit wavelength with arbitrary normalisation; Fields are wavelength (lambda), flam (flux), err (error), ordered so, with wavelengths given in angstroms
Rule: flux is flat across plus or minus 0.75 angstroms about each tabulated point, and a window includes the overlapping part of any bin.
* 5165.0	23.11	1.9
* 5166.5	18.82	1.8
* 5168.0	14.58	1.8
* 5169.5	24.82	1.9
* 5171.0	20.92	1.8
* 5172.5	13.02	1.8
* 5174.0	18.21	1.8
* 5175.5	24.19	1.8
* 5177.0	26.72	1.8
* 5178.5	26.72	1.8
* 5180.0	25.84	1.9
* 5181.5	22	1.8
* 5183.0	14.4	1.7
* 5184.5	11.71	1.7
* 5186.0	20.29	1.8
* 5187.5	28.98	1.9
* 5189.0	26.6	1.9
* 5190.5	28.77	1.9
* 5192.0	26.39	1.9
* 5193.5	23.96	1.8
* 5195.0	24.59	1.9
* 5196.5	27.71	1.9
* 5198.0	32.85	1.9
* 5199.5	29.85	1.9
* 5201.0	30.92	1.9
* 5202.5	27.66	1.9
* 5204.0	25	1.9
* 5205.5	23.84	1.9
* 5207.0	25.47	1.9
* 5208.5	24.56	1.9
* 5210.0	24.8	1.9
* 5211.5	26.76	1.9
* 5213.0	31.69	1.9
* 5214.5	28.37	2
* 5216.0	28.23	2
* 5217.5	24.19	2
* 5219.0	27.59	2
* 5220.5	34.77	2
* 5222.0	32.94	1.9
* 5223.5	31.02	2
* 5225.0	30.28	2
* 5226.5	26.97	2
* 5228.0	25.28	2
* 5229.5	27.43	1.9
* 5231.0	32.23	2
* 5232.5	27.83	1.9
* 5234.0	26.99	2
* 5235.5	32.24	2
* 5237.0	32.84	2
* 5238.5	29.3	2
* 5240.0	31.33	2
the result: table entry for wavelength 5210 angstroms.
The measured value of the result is 24.8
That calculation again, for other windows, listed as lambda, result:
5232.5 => 27.83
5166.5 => 18.82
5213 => 31.69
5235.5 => 32.24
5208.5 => 24.56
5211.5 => 26.76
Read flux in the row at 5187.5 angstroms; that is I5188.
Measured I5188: 28.98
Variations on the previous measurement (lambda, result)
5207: 25.47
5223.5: 31.02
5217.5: 24.19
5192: 26.39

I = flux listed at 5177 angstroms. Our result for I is 26.72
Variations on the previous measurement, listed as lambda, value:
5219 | 27.59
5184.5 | 11.71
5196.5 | 27.71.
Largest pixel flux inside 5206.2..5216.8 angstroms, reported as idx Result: 31.69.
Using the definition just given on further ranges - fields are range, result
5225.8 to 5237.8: 32.84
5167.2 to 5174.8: 24.82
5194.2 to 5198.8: 32.85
